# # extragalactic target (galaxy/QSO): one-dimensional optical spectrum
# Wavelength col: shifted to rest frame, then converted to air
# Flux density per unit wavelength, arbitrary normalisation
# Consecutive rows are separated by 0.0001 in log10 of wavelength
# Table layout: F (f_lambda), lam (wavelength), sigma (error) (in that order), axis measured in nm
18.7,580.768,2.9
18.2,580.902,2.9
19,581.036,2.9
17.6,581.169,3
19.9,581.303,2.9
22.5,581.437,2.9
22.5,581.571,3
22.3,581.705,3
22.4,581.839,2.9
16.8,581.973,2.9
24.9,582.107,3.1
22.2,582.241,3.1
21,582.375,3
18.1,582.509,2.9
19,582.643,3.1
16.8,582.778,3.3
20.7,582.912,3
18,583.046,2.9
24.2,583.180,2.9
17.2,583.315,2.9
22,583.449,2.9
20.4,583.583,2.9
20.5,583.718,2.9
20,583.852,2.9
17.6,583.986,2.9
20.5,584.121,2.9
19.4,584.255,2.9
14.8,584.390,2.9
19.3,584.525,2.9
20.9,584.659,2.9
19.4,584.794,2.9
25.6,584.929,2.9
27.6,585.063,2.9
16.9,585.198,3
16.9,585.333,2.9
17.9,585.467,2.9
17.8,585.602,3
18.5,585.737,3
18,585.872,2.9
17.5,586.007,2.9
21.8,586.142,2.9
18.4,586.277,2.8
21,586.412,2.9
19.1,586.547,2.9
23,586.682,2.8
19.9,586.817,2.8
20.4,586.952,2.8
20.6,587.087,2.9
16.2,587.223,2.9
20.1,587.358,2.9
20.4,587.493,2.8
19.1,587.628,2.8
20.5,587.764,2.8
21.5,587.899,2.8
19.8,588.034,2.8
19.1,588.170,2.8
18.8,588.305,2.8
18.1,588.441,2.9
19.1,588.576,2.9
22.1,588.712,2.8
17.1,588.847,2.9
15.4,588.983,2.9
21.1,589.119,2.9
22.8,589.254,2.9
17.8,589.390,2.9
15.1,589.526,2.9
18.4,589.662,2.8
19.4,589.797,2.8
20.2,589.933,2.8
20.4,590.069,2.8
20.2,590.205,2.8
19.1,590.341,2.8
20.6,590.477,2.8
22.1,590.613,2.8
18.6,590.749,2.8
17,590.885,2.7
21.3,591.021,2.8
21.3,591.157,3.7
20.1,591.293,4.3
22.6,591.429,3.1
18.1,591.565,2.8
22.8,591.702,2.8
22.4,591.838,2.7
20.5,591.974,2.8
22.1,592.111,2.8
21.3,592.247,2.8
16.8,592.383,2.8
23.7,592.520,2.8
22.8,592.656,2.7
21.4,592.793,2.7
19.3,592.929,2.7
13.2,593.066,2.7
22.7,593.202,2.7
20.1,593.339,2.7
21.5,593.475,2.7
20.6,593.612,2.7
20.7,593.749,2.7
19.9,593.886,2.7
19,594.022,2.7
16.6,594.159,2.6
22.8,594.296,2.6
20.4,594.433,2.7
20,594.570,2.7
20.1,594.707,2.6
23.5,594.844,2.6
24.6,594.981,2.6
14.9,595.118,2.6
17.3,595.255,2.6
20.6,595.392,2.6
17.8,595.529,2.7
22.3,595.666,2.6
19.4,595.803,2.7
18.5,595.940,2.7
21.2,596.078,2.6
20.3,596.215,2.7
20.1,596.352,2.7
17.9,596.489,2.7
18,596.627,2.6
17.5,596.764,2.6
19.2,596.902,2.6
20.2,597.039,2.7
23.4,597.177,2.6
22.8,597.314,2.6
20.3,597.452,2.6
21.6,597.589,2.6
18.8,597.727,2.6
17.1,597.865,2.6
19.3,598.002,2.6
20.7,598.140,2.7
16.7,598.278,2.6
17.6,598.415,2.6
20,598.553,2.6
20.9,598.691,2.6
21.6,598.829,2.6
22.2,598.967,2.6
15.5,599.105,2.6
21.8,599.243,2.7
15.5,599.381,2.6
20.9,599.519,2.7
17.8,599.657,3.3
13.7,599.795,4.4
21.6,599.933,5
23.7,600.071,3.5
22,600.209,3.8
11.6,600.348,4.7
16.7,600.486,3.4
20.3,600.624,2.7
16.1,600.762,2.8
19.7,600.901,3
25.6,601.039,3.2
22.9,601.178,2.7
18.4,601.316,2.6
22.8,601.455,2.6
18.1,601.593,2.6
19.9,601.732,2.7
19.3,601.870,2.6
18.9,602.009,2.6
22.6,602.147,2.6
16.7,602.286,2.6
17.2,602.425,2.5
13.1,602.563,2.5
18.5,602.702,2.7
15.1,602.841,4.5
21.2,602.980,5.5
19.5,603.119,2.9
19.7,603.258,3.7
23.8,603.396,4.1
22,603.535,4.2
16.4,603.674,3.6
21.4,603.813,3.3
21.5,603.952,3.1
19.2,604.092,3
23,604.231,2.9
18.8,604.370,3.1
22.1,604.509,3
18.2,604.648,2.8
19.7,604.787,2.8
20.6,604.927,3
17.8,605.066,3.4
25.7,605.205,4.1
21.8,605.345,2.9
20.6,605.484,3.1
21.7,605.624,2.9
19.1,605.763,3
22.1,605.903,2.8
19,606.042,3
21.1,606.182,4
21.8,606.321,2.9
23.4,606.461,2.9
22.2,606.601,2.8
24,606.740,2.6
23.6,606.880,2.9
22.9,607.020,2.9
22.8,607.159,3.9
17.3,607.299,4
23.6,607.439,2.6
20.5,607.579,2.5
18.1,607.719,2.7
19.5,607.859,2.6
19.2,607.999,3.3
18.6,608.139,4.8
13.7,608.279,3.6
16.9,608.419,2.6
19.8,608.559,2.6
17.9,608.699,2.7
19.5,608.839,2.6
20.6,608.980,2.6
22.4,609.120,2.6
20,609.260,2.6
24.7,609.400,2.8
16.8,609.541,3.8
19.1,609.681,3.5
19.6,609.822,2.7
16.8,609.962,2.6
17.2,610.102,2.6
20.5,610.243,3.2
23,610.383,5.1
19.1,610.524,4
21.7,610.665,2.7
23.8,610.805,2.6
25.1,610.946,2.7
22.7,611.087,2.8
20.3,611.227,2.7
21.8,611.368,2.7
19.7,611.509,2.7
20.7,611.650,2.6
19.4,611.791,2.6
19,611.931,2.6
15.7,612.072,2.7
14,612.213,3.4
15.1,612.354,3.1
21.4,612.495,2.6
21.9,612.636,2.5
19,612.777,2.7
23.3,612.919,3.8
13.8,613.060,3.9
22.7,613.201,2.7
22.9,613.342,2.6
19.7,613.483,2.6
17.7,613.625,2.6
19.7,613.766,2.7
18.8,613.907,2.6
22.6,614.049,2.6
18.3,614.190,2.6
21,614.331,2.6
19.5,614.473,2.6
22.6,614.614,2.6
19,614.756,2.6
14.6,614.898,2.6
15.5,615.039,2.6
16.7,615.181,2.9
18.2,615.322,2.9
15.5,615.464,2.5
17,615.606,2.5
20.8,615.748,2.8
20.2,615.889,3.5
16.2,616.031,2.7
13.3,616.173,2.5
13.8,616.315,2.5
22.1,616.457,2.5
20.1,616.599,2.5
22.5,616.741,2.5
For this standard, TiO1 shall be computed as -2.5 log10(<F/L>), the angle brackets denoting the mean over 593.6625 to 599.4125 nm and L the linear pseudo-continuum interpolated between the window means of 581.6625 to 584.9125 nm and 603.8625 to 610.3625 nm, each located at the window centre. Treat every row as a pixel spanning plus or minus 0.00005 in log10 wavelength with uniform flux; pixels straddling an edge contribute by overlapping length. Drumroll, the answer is 0.02 mag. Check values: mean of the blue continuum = 20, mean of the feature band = 19.8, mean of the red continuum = 20.3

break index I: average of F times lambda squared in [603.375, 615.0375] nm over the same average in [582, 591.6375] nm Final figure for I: 1.1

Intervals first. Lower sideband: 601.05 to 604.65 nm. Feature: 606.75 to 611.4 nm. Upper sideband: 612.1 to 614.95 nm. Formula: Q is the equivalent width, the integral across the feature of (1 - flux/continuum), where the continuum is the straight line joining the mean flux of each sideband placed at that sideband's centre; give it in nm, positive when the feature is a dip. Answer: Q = -0.19 nm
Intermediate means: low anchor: 19.8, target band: 20.3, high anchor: 19.4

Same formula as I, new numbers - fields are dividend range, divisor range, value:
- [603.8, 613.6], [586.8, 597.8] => 1.07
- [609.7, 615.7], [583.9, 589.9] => 1.09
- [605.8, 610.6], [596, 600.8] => 1.08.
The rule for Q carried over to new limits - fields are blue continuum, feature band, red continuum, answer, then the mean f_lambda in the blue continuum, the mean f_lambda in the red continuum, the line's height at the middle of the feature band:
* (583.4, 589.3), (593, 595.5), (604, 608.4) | 0.02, 19.7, 20.7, 20.1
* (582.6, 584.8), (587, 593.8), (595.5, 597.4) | -0.07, 19.5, 19.9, 19.7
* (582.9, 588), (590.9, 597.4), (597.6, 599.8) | -0.34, 19.8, 19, 19.3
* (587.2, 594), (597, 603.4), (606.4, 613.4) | 0.21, 19.9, 20.1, 20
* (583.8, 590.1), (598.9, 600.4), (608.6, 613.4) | 0.07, 19.5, 20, 19.8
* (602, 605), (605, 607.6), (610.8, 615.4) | -0.28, 19.5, 19.5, 19.5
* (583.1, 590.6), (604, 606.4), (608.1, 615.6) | -0.16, 19.6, 19.4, 19.5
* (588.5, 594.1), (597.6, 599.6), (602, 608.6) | 0.08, 20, 20.1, 20.1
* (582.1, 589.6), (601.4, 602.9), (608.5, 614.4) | 0.11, 19.6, 20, 19.8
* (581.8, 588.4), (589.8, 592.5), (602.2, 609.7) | -0.07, 19.8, 20.1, 19.9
